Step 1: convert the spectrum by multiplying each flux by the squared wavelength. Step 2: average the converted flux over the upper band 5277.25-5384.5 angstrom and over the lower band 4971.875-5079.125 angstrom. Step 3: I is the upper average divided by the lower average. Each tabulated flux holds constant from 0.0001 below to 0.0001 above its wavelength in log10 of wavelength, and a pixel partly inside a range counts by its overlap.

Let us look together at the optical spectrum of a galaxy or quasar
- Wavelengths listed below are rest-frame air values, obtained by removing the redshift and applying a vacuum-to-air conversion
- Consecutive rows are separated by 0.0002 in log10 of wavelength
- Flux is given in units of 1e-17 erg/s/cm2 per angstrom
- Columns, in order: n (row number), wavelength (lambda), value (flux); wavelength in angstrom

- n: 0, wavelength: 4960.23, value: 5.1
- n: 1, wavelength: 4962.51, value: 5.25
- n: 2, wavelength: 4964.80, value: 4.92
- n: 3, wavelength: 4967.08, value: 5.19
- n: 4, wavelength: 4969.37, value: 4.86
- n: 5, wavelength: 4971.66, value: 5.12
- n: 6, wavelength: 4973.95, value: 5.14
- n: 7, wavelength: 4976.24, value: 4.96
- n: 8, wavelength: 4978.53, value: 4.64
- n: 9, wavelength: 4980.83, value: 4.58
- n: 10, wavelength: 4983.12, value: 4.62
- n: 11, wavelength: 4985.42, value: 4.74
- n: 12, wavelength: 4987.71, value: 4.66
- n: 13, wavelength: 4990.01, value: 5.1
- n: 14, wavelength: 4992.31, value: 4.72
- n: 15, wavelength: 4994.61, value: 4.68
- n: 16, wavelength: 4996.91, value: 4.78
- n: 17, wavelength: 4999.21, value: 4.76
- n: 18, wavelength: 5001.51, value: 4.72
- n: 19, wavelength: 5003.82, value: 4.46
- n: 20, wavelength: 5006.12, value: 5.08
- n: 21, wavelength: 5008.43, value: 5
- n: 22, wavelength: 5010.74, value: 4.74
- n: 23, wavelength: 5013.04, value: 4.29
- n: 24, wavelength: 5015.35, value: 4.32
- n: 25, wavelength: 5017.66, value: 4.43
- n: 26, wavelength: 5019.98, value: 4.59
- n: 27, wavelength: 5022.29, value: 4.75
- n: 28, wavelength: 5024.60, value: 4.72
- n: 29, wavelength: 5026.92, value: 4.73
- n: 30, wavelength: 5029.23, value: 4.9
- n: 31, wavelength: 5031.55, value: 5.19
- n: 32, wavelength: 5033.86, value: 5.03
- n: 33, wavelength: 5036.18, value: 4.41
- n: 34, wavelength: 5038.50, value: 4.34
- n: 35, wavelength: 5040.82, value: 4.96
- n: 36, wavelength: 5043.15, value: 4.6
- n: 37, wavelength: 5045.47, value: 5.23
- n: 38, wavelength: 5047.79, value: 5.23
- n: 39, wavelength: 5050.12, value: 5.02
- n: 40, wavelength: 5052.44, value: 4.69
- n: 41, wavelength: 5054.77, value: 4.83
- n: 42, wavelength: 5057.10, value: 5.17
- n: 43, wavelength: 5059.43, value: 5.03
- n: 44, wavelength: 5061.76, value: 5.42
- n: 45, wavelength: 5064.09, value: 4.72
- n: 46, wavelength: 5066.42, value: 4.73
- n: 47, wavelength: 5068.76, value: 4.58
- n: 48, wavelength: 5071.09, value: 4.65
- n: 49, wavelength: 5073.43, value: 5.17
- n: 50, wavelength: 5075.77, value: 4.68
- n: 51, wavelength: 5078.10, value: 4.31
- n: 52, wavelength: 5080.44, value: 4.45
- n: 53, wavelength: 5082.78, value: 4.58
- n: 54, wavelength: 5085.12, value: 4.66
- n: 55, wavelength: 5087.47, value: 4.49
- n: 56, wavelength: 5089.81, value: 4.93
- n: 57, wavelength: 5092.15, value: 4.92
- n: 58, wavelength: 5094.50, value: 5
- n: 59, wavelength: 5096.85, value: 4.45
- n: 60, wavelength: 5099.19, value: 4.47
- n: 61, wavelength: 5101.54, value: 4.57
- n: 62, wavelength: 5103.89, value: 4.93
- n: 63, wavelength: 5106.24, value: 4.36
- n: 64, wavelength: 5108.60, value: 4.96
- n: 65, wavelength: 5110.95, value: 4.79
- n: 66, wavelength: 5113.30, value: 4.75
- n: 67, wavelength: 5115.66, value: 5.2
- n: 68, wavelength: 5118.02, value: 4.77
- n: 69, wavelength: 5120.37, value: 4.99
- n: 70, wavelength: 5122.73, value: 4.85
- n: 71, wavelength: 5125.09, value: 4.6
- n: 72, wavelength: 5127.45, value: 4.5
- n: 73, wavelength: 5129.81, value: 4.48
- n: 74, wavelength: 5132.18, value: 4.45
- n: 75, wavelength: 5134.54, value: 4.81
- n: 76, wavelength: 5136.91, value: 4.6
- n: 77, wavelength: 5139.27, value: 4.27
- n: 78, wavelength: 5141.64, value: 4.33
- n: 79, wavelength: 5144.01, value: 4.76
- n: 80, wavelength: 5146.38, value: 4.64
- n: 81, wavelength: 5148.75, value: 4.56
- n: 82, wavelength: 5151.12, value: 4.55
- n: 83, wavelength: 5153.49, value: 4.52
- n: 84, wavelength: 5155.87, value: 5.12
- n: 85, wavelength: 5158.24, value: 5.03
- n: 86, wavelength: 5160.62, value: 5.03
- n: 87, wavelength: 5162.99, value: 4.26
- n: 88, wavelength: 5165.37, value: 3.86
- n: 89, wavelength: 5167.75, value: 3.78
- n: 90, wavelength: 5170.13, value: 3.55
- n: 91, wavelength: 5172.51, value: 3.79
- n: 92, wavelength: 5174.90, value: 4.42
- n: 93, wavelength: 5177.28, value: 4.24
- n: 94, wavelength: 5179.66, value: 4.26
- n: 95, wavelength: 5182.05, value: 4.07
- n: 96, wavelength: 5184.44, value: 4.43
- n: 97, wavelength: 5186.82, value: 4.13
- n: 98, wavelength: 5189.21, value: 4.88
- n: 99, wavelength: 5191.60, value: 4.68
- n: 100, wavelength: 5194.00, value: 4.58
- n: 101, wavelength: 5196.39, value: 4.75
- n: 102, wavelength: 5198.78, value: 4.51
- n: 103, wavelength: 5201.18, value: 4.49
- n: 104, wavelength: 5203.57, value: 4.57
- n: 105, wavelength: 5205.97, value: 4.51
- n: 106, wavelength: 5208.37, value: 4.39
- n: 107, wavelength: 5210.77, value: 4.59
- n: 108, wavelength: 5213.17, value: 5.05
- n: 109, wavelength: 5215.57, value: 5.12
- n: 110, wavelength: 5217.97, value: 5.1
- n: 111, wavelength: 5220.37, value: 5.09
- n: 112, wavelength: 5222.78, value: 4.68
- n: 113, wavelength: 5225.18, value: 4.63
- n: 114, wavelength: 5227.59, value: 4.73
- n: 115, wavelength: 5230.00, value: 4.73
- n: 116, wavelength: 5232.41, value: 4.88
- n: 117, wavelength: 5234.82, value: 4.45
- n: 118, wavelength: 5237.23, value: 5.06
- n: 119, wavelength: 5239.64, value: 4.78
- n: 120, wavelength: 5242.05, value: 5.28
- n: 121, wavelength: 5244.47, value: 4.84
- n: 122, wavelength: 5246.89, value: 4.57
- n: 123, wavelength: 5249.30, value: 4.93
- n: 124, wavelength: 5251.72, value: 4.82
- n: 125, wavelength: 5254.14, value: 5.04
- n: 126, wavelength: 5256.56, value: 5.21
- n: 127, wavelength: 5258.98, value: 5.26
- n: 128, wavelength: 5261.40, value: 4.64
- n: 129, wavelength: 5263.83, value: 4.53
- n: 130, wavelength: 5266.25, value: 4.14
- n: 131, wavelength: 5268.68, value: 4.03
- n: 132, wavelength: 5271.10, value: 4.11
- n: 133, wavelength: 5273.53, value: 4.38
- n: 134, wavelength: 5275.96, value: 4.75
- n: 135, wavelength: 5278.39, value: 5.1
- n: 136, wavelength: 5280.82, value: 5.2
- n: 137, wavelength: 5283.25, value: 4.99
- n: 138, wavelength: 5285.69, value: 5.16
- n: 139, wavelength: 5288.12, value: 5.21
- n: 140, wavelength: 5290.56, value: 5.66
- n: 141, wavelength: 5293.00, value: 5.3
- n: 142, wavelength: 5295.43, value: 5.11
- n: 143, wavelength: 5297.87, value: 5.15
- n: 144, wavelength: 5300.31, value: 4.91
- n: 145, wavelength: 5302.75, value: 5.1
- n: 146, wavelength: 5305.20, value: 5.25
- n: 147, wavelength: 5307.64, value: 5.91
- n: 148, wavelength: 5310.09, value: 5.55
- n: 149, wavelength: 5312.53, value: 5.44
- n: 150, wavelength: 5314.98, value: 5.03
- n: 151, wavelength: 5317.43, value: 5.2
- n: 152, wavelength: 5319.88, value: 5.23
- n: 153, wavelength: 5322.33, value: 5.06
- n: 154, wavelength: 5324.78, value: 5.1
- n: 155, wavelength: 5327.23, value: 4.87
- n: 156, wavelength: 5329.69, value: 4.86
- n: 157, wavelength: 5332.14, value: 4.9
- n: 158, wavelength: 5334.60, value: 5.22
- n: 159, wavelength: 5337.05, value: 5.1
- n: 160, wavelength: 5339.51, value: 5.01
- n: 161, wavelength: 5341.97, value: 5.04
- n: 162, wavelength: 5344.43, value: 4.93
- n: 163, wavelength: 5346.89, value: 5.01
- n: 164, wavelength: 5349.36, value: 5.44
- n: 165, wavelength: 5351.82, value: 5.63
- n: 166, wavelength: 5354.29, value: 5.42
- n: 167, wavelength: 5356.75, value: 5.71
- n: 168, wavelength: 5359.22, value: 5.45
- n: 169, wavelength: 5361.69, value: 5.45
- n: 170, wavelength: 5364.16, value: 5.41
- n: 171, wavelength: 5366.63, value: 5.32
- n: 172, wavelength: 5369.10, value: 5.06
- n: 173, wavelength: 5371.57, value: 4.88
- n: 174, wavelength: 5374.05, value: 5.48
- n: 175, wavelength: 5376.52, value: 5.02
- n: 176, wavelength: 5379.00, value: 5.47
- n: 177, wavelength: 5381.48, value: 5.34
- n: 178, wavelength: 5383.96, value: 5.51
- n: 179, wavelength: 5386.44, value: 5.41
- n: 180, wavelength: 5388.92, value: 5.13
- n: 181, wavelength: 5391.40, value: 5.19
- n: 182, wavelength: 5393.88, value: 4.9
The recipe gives 1.23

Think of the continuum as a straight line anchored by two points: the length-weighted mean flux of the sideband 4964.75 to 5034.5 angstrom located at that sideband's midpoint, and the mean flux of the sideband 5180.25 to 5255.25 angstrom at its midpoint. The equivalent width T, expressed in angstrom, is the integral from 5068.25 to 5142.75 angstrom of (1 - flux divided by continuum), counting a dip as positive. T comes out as 1.2 angstrom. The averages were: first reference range 4.78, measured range 4.67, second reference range 4.72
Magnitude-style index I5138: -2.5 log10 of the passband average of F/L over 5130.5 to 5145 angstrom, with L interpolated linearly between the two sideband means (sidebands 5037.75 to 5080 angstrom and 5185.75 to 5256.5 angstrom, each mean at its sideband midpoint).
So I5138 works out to 0.065 mag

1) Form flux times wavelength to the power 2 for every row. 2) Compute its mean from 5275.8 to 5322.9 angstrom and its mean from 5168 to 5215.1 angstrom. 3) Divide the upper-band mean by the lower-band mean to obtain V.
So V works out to 1.2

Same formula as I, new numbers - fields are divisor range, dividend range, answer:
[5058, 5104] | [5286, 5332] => 1.20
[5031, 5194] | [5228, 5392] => 1.18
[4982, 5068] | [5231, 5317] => 1.14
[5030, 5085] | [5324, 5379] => 1.21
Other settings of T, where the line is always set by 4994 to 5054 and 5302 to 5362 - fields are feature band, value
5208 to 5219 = 0.4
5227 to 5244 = 0.8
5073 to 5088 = 0.8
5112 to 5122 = 0.0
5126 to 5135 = 0.7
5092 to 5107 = 0.6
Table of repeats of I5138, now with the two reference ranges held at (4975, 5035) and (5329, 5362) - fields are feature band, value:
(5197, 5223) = 0.07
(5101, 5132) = 0.04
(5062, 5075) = 0.00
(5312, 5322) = 0.00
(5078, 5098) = 0.05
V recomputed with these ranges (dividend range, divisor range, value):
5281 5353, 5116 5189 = 1.24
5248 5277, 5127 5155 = 1.07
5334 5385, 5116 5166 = 1.24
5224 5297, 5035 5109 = 1.10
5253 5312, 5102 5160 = 1.13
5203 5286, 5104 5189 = 1.10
